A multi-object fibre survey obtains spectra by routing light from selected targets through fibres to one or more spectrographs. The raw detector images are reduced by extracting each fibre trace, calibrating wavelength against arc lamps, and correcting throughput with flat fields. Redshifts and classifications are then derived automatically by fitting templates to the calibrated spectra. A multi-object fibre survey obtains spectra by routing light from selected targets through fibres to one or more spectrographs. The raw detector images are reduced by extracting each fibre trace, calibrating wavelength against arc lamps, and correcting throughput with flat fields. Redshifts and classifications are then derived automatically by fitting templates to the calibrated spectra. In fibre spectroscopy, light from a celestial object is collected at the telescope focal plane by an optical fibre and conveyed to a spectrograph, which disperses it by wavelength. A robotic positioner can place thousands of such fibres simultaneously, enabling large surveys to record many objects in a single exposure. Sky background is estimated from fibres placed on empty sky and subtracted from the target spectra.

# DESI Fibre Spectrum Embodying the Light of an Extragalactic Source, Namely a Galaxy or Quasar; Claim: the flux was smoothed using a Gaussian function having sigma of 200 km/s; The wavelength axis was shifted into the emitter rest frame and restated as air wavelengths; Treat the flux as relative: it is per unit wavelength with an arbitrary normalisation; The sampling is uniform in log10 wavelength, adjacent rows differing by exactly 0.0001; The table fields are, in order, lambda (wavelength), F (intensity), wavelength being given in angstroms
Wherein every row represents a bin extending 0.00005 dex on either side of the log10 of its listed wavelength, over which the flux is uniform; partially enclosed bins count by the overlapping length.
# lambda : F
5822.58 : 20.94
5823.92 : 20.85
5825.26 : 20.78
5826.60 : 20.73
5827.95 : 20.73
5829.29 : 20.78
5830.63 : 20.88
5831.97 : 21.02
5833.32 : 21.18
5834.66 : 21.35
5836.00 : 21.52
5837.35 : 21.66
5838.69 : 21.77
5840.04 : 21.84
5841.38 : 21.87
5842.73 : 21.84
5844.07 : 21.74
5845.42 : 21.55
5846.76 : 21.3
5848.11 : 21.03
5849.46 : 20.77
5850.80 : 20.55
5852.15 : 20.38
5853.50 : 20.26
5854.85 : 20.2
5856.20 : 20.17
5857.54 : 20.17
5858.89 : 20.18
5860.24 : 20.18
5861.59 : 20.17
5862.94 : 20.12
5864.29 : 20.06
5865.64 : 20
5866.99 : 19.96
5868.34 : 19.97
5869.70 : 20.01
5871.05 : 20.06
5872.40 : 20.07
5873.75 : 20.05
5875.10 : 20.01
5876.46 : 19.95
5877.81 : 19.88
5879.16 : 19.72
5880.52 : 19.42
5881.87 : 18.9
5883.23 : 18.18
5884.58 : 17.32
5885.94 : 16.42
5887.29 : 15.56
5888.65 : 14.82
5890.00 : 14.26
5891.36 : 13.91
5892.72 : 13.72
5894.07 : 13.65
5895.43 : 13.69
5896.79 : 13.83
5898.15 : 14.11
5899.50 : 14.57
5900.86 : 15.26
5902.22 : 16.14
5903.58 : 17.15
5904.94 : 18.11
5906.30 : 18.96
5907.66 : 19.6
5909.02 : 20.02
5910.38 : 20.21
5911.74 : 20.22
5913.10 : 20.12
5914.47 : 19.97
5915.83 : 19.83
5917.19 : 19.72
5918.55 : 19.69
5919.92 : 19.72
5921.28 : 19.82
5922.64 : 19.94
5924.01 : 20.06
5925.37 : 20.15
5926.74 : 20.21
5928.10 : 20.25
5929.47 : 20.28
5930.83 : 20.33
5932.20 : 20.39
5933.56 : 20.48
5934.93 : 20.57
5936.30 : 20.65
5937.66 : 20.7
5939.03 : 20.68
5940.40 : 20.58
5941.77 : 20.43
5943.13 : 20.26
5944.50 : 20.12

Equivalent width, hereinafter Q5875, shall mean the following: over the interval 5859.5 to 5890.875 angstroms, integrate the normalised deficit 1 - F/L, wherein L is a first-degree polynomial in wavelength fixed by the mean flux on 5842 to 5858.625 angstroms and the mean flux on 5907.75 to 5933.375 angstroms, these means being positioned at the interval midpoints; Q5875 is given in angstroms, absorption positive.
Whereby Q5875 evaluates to 2.5 angstroms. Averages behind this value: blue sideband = 20.8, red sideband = 20.1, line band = 18.9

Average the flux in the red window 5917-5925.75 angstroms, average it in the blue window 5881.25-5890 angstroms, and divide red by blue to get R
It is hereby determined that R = 1.2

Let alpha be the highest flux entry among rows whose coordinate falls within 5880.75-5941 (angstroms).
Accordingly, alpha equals 20.7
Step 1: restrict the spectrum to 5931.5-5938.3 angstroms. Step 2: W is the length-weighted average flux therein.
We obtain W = 20.6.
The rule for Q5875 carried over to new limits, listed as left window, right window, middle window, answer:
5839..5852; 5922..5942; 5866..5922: 7.6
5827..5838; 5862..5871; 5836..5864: -0.5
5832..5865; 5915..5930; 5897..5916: 2.0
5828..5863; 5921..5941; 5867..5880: 0.5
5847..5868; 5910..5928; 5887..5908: 4.9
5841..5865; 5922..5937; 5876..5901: 5.3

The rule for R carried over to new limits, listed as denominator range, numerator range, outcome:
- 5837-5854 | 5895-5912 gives 0.80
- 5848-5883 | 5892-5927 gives 0.90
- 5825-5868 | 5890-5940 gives 0.89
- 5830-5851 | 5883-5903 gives 0.70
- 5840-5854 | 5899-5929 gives 0.90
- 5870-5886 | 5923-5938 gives 1.06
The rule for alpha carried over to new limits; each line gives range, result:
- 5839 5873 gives 21.87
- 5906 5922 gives 20.22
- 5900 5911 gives 20.21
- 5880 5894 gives 19.42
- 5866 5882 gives 20.07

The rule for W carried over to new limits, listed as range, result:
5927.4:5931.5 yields 20.3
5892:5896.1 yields 13.7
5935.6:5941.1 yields 20.6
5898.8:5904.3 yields 15.8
